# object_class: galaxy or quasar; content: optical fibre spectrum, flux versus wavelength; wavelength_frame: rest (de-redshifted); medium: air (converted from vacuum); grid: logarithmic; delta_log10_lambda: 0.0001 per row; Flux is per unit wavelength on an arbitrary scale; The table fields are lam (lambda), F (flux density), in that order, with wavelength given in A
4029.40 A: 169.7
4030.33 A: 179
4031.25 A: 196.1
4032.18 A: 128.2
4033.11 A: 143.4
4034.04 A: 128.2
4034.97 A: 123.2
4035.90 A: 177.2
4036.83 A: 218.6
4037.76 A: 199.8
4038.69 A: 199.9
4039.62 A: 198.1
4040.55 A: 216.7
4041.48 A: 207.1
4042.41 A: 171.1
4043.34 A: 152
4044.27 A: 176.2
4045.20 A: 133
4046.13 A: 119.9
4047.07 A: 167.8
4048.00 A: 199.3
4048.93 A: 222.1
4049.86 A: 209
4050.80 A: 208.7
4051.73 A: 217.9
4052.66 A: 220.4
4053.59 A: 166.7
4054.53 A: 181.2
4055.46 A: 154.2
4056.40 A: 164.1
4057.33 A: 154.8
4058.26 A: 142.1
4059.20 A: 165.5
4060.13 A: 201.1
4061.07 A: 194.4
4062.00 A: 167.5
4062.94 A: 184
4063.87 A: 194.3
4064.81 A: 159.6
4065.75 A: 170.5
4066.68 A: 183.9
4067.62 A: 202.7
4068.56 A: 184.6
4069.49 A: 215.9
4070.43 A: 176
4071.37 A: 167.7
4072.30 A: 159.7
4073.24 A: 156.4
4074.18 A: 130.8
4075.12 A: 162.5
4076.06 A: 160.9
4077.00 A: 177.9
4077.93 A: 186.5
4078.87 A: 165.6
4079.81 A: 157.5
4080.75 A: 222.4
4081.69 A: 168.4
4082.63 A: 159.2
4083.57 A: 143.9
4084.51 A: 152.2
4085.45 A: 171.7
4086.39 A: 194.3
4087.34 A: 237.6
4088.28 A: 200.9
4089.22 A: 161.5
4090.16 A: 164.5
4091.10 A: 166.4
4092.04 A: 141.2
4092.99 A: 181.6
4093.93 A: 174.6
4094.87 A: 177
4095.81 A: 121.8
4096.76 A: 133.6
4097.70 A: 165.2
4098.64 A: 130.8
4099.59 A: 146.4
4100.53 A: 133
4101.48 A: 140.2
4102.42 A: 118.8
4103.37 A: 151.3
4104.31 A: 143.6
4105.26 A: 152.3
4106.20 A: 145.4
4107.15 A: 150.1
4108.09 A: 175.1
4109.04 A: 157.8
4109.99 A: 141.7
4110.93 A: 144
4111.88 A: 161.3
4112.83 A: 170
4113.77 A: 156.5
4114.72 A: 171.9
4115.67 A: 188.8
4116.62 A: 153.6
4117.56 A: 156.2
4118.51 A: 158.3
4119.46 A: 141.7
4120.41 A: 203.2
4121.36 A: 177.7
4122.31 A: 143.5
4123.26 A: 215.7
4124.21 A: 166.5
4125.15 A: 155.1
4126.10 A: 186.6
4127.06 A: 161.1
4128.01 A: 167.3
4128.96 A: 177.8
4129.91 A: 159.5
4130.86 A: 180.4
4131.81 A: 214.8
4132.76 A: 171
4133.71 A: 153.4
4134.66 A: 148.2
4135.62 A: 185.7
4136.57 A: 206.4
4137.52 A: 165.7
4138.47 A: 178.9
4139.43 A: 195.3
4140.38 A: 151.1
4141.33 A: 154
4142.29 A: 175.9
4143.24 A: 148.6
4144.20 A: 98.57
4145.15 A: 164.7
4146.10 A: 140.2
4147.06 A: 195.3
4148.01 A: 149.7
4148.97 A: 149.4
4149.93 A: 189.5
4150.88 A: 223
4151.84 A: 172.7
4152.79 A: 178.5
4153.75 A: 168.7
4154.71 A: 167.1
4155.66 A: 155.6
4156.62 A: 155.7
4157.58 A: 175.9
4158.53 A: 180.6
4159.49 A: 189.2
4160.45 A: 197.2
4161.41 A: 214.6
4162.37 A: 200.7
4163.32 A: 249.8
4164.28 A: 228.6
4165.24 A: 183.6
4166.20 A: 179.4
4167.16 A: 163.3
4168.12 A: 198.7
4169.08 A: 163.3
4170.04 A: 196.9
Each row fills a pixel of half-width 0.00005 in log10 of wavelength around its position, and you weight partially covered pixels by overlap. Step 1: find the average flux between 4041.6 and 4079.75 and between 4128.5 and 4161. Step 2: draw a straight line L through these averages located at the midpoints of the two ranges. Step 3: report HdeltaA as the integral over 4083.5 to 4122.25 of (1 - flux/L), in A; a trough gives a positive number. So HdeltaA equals 3.0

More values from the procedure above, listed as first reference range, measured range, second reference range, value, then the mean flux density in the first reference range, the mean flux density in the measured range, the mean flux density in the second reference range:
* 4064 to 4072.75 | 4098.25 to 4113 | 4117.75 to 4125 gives 2.3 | 181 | 147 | 171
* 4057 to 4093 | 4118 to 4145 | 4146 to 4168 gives 1.7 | 174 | 169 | 184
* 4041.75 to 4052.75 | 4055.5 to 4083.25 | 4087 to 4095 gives 1.0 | 182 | 173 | 178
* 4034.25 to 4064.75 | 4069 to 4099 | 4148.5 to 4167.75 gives 2.3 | 181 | 169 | 186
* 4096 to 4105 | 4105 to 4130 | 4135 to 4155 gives -2.2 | 140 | 165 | 169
